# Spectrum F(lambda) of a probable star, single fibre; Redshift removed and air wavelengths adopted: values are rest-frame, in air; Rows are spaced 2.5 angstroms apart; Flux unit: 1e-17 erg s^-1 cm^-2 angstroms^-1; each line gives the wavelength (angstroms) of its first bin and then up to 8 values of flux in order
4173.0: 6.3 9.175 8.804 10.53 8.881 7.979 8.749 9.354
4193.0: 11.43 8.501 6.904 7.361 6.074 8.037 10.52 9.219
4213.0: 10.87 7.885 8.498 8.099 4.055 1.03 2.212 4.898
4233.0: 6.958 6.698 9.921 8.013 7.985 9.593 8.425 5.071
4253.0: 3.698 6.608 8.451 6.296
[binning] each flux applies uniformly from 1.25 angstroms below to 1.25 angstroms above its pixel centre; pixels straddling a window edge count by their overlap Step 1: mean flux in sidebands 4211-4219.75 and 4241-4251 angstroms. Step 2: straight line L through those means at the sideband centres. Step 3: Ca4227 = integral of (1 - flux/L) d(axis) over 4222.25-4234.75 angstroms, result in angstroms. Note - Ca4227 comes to 6.7 angstroms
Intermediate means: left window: 9.04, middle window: 3.94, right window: 7.99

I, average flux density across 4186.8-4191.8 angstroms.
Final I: 9.08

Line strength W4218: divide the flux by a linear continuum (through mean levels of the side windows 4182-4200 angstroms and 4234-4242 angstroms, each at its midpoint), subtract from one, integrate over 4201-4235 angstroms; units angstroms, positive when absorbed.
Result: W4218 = 6.6 angstroms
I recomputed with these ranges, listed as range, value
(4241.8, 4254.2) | 6.96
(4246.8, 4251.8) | 6.7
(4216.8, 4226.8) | 5.39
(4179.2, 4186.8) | 9.13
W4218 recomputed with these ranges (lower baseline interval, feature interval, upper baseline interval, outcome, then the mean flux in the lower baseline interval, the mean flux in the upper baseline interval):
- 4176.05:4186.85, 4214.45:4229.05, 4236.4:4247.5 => 5.9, 9.05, 8.78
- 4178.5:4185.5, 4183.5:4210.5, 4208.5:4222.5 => 1.5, 9.3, 8.74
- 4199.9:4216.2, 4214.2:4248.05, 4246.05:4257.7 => 3.0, 8.64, 6.37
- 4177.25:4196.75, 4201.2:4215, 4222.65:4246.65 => -1.7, 9.29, 6.2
